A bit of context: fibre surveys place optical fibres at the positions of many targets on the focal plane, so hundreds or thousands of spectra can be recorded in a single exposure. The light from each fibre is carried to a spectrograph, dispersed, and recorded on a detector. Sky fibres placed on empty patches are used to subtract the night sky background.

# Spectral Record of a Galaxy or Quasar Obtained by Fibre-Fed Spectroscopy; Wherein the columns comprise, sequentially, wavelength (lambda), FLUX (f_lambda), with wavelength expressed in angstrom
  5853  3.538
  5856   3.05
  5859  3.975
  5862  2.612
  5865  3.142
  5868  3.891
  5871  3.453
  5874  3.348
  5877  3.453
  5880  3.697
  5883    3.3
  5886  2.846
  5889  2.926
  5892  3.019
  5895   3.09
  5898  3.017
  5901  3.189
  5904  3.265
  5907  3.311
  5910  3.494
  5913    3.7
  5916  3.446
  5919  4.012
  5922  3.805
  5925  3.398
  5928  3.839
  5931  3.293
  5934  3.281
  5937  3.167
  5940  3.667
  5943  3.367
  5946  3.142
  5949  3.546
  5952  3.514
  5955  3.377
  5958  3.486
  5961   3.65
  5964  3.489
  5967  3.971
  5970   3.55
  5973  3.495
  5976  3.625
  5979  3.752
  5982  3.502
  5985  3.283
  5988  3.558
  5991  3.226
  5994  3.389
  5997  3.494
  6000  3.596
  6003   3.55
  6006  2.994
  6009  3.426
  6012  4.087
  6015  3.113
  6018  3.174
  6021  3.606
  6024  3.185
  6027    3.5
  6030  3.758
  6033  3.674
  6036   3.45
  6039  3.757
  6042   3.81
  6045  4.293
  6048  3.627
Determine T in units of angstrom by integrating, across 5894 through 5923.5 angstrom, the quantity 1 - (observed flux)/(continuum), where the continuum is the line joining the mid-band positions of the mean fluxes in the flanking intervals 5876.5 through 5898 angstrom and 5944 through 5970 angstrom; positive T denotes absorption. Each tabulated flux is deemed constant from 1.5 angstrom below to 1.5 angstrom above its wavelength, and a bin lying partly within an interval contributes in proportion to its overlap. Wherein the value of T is -1.4 angstrom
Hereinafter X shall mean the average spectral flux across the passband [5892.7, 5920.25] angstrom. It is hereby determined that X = 3.38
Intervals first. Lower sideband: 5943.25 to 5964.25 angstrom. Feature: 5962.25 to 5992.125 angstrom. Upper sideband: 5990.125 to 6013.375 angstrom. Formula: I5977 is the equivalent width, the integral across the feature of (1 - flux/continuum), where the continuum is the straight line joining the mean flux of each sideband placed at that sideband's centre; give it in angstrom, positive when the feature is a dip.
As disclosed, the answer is -0.8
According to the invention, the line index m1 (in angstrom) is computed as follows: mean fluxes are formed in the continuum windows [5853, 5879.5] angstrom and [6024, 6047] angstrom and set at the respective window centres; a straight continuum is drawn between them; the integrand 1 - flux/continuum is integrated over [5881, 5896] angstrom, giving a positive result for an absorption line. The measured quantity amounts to 1.63 angstrom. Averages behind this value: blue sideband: 3.39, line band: 3.06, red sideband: 3.71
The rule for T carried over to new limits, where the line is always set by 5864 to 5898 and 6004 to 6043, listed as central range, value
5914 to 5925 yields -1.20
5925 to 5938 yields -0.19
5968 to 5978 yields -0.49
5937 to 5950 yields -0.08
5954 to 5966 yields -0.44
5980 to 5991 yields 0.03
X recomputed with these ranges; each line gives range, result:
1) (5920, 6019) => 3.48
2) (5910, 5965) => 3.51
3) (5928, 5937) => 3.36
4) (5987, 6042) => 3.48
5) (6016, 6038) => 3.48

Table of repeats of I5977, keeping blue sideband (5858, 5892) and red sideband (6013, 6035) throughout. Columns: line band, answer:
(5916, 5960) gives -1.7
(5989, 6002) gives -0.1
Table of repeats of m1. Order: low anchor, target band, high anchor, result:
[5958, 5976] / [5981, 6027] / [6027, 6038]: 2.58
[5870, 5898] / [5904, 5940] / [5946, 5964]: -1.69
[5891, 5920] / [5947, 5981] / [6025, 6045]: -0.72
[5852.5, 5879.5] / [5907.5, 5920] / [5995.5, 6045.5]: -0.67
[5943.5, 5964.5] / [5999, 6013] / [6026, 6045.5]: 0.46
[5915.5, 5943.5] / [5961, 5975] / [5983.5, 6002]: -0.64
